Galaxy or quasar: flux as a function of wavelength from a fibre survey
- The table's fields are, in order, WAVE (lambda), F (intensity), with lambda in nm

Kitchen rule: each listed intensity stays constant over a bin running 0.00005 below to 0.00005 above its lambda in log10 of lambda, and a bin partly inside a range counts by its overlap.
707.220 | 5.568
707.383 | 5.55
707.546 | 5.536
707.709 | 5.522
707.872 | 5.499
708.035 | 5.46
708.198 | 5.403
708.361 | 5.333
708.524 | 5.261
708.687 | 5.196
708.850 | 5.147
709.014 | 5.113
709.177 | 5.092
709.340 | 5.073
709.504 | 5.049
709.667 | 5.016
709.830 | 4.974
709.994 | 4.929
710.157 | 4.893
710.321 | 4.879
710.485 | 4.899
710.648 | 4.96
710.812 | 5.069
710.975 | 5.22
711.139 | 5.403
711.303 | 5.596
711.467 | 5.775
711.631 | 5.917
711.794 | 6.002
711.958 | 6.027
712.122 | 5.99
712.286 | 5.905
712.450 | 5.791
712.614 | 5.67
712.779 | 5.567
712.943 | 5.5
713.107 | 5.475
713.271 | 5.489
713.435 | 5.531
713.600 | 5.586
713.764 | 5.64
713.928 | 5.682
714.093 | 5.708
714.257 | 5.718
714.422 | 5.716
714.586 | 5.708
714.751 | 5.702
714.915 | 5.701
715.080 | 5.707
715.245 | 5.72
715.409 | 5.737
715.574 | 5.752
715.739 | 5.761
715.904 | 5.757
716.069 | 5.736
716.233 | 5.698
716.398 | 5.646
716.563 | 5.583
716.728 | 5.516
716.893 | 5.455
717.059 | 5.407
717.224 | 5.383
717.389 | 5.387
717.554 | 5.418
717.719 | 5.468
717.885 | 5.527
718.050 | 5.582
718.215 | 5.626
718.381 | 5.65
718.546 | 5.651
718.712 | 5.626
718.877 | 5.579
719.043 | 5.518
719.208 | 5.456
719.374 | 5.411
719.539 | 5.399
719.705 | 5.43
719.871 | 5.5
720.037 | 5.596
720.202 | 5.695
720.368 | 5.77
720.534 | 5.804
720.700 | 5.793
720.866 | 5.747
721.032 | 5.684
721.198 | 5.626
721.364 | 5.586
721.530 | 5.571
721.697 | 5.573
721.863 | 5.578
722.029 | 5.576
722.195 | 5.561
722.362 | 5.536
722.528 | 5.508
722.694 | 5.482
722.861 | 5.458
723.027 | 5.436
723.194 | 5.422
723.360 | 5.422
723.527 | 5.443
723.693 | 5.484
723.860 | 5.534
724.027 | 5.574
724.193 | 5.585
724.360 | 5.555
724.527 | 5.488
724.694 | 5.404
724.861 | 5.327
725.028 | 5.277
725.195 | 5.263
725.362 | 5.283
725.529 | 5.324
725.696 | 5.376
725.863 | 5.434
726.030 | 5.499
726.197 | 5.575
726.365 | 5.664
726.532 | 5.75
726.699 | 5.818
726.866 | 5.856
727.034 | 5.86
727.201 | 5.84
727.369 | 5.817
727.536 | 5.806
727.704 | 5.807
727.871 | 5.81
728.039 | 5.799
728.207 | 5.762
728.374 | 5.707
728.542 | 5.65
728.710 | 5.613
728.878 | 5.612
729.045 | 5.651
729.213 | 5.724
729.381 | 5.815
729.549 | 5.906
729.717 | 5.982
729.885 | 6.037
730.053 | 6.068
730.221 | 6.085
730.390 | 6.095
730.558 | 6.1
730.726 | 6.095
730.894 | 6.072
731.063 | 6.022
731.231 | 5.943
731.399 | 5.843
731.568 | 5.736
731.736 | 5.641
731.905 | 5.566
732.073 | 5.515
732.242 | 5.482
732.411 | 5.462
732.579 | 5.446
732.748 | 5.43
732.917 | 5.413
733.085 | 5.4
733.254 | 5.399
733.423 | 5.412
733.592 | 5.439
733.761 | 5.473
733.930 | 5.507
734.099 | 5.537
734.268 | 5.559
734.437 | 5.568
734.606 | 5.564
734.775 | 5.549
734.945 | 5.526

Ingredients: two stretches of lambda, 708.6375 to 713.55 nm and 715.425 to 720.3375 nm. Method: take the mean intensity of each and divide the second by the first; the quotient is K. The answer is 1.04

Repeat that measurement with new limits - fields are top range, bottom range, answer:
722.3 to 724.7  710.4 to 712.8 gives 0.98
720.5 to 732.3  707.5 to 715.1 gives 1.04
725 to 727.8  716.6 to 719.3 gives 1.02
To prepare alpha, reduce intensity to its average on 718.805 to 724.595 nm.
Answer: 5.55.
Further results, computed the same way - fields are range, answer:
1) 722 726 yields 5.45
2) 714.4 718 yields 5.61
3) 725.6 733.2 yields 5.74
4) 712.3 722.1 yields 5.61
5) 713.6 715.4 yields 5.7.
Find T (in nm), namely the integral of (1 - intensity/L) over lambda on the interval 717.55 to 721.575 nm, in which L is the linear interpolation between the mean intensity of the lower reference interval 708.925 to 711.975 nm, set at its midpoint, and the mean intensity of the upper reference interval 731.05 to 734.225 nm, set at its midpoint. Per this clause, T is -0.17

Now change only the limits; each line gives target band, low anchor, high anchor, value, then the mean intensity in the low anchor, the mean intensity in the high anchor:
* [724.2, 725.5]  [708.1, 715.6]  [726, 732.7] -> 0.07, 5.46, 5.79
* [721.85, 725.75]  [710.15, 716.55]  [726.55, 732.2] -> 0.20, 5.6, 5.83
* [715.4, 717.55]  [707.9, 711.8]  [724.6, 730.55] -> -0.07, 5.23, 5.7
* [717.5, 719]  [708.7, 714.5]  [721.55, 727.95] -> -0.02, 5.43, 5.55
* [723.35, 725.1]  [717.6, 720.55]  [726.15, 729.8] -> 0.07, 5.56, 5.77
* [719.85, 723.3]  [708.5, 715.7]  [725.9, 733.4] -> 0.02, 5.47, 5.75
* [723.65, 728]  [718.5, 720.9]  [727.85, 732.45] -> 0.11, 5.59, 5.82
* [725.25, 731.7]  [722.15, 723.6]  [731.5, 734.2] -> -0.35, 5.47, 5.49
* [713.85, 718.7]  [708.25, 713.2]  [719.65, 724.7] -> -0.15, 5.36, 5.56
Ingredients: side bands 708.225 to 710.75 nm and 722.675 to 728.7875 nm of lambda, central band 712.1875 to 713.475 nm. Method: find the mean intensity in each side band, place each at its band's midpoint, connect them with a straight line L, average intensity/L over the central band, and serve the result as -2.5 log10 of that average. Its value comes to -0.09 mag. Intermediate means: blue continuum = 5.06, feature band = 5.62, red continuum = 5.57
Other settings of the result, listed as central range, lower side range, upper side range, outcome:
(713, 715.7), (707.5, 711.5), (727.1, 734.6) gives -0.07 mag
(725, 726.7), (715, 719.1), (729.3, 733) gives 0.05 mag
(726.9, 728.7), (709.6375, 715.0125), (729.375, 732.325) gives 0.01 mag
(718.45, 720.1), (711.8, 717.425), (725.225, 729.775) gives 0.03 mag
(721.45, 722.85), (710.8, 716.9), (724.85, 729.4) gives 0.02 mag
